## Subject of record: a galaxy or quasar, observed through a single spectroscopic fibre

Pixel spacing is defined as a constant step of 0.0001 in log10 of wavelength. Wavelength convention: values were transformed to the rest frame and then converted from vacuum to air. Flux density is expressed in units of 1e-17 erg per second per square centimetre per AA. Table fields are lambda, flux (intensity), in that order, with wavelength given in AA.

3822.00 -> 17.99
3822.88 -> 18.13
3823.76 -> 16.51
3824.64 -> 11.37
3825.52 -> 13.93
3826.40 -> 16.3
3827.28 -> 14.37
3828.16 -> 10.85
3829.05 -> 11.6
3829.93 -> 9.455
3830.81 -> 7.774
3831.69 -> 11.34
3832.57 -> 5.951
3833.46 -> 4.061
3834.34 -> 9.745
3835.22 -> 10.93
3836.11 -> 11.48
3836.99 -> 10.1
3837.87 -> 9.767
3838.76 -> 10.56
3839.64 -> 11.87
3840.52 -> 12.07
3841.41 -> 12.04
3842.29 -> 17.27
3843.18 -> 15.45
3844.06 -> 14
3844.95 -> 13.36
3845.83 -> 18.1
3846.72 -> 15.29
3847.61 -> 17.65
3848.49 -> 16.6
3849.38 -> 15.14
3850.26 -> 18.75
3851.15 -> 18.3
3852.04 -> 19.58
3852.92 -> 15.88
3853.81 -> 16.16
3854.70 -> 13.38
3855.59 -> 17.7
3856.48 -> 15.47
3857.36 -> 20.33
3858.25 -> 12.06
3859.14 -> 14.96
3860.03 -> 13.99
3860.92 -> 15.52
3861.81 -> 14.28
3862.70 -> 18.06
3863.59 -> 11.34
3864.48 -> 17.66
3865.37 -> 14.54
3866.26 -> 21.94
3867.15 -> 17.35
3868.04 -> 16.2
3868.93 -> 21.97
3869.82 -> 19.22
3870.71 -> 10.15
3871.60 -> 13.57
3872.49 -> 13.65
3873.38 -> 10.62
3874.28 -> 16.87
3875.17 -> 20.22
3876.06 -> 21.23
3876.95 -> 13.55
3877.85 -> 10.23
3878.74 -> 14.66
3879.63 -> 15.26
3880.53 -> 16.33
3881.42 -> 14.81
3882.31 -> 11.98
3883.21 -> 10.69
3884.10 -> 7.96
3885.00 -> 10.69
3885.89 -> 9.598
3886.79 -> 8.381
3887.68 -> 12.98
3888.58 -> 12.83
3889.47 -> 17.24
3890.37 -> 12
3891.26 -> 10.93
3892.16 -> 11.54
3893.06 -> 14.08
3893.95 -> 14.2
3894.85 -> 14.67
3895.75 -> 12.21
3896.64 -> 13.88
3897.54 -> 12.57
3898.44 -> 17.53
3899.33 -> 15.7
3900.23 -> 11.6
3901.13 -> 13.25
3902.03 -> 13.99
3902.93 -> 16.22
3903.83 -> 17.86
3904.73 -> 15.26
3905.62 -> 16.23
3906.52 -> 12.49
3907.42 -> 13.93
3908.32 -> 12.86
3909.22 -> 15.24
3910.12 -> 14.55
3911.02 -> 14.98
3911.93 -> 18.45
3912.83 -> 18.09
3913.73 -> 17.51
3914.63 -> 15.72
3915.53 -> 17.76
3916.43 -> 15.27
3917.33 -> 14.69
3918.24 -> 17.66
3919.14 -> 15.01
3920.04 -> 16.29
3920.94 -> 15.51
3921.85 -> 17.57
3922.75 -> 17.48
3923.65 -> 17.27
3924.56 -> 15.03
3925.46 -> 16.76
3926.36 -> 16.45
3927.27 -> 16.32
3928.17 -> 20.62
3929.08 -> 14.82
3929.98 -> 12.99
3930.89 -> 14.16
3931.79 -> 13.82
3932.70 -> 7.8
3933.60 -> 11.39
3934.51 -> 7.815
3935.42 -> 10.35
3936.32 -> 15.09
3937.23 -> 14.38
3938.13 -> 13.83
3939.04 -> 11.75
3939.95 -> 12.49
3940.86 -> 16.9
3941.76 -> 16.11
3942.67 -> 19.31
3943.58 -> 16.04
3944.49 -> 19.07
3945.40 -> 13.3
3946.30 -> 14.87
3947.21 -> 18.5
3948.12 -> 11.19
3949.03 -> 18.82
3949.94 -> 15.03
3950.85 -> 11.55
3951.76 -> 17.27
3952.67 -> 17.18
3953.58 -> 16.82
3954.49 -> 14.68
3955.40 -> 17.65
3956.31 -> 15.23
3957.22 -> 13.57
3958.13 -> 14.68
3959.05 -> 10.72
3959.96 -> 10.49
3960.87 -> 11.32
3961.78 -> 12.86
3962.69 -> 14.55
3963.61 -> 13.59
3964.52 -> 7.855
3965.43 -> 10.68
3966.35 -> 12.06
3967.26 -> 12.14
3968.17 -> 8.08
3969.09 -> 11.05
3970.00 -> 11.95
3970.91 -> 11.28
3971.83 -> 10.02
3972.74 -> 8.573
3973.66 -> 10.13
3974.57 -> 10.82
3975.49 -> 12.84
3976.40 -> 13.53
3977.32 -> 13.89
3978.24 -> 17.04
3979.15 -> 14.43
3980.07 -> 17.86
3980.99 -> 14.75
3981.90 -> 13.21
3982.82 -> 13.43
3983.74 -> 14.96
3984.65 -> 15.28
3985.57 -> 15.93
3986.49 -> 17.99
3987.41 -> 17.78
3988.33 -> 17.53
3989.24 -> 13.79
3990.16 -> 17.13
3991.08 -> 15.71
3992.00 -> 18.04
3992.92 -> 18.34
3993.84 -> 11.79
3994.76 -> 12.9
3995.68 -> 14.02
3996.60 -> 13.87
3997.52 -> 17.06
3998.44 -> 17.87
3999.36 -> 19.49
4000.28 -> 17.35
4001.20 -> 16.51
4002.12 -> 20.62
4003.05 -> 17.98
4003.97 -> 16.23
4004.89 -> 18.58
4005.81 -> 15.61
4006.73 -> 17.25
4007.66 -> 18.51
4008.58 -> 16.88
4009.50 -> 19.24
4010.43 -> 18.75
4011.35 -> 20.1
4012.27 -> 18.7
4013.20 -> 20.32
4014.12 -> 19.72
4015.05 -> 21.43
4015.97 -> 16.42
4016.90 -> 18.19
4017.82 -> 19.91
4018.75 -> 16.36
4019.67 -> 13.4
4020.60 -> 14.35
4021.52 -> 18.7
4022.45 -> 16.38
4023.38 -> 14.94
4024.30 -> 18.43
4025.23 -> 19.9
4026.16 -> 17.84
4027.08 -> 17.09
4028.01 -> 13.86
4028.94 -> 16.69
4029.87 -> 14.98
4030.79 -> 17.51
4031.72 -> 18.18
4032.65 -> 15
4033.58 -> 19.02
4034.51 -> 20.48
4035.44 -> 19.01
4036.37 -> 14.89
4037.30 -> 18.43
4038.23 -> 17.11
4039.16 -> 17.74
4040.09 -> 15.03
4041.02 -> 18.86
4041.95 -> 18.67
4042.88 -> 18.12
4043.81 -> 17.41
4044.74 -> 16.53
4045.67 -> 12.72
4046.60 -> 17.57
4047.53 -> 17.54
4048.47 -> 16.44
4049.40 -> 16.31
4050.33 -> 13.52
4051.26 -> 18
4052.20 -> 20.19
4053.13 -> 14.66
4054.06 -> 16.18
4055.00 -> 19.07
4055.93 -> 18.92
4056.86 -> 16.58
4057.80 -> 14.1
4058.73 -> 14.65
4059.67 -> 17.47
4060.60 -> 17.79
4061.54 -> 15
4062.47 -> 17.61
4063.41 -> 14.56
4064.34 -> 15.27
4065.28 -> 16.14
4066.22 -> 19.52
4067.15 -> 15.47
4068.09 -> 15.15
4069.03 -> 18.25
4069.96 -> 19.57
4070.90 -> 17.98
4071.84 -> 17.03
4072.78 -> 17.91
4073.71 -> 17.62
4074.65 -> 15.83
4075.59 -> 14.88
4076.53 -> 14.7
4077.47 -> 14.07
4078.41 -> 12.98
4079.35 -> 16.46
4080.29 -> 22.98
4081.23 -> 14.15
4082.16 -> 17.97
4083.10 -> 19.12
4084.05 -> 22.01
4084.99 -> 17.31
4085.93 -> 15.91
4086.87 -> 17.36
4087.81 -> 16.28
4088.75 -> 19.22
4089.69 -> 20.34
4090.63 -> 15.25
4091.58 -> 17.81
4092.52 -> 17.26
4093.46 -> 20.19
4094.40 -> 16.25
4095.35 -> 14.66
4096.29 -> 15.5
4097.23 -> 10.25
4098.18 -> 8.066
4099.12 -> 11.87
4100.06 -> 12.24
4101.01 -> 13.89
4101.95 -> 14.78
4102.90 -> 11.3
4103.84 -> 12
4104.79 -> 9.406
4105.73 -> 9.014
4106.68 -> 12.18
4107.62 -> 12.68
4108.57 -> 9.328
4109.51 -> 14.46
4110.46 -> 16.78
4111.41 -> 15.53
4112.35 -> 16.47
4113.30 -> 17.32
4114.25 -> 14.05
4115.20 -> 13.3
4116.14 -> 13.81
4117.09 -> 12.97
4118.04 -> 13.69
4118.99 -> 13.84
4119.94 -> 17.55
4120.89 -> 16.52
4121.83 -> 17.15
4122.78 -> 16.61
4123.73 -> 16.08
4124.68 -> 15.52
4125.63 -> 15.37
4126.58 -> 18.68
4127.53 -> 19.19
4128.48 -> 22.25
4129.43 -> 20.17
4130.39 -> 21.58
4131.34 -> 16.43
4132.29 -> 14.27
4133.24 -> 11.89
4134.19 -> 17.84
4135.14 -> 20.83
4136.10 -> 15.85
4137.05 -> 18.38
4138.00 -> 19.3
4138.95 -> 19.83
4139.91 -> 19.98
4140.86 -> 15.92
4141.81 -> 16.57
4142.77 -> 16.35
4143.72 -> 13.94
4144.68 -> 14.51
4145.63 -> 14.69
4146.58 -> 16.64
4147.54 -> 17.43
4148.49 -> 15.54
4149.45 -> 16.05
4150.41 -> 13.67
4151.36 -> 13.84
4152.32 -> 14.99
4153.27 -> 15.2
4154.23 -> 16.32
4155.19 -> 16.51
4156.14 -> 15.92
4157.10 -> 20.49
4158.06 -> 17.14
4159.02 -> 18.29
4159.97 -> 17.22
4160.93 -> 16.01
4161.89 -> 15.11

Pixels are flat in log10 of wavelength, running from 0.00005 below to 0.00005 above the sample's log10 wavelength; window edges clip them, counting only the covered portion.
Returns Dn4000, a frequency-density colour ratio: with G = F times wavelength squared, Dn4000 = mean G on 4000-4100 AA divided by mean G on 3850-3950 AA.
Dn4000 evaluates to 1.2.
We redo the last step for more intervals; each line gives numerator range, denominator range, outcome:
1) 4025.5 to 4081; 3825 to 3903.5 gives 1.32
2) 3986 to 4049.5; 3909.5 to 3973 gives 1.25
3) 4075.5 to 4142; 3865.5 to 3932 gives 1.18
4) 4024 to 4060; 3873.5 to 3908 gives 1.33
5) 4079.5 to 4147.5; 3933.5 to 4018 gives 1.13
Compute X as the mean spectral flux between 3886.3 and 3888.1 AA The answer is 10.6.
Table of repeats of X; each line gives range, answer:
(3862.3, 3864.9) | 15.6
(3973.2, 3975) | 10.5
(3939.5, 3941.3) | 14.7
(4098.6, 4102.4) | 13.1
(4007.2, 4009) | 17.7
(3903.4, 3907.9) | 15.2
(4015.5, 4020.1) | 16.9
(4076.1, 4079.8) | 14.5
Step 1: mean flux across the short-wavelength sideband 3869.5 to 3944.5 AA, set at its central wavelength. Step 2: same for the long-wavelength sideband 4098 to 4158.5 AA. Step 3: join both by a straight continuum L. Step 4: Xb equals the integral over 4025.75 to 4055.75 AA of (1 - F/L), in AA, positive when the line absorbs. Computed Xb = -3.81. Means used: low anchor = 14.5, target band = 17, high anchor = 15.5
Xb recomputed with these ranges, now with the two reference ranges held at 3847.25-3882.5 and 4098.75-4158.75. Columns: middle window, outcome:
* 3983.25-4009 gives -1.3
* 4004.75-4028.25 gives -2.9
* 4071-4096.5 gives -2.3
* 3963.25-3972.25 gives 2.8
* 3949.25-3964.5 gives 1.7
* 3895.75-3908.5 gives 1.1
